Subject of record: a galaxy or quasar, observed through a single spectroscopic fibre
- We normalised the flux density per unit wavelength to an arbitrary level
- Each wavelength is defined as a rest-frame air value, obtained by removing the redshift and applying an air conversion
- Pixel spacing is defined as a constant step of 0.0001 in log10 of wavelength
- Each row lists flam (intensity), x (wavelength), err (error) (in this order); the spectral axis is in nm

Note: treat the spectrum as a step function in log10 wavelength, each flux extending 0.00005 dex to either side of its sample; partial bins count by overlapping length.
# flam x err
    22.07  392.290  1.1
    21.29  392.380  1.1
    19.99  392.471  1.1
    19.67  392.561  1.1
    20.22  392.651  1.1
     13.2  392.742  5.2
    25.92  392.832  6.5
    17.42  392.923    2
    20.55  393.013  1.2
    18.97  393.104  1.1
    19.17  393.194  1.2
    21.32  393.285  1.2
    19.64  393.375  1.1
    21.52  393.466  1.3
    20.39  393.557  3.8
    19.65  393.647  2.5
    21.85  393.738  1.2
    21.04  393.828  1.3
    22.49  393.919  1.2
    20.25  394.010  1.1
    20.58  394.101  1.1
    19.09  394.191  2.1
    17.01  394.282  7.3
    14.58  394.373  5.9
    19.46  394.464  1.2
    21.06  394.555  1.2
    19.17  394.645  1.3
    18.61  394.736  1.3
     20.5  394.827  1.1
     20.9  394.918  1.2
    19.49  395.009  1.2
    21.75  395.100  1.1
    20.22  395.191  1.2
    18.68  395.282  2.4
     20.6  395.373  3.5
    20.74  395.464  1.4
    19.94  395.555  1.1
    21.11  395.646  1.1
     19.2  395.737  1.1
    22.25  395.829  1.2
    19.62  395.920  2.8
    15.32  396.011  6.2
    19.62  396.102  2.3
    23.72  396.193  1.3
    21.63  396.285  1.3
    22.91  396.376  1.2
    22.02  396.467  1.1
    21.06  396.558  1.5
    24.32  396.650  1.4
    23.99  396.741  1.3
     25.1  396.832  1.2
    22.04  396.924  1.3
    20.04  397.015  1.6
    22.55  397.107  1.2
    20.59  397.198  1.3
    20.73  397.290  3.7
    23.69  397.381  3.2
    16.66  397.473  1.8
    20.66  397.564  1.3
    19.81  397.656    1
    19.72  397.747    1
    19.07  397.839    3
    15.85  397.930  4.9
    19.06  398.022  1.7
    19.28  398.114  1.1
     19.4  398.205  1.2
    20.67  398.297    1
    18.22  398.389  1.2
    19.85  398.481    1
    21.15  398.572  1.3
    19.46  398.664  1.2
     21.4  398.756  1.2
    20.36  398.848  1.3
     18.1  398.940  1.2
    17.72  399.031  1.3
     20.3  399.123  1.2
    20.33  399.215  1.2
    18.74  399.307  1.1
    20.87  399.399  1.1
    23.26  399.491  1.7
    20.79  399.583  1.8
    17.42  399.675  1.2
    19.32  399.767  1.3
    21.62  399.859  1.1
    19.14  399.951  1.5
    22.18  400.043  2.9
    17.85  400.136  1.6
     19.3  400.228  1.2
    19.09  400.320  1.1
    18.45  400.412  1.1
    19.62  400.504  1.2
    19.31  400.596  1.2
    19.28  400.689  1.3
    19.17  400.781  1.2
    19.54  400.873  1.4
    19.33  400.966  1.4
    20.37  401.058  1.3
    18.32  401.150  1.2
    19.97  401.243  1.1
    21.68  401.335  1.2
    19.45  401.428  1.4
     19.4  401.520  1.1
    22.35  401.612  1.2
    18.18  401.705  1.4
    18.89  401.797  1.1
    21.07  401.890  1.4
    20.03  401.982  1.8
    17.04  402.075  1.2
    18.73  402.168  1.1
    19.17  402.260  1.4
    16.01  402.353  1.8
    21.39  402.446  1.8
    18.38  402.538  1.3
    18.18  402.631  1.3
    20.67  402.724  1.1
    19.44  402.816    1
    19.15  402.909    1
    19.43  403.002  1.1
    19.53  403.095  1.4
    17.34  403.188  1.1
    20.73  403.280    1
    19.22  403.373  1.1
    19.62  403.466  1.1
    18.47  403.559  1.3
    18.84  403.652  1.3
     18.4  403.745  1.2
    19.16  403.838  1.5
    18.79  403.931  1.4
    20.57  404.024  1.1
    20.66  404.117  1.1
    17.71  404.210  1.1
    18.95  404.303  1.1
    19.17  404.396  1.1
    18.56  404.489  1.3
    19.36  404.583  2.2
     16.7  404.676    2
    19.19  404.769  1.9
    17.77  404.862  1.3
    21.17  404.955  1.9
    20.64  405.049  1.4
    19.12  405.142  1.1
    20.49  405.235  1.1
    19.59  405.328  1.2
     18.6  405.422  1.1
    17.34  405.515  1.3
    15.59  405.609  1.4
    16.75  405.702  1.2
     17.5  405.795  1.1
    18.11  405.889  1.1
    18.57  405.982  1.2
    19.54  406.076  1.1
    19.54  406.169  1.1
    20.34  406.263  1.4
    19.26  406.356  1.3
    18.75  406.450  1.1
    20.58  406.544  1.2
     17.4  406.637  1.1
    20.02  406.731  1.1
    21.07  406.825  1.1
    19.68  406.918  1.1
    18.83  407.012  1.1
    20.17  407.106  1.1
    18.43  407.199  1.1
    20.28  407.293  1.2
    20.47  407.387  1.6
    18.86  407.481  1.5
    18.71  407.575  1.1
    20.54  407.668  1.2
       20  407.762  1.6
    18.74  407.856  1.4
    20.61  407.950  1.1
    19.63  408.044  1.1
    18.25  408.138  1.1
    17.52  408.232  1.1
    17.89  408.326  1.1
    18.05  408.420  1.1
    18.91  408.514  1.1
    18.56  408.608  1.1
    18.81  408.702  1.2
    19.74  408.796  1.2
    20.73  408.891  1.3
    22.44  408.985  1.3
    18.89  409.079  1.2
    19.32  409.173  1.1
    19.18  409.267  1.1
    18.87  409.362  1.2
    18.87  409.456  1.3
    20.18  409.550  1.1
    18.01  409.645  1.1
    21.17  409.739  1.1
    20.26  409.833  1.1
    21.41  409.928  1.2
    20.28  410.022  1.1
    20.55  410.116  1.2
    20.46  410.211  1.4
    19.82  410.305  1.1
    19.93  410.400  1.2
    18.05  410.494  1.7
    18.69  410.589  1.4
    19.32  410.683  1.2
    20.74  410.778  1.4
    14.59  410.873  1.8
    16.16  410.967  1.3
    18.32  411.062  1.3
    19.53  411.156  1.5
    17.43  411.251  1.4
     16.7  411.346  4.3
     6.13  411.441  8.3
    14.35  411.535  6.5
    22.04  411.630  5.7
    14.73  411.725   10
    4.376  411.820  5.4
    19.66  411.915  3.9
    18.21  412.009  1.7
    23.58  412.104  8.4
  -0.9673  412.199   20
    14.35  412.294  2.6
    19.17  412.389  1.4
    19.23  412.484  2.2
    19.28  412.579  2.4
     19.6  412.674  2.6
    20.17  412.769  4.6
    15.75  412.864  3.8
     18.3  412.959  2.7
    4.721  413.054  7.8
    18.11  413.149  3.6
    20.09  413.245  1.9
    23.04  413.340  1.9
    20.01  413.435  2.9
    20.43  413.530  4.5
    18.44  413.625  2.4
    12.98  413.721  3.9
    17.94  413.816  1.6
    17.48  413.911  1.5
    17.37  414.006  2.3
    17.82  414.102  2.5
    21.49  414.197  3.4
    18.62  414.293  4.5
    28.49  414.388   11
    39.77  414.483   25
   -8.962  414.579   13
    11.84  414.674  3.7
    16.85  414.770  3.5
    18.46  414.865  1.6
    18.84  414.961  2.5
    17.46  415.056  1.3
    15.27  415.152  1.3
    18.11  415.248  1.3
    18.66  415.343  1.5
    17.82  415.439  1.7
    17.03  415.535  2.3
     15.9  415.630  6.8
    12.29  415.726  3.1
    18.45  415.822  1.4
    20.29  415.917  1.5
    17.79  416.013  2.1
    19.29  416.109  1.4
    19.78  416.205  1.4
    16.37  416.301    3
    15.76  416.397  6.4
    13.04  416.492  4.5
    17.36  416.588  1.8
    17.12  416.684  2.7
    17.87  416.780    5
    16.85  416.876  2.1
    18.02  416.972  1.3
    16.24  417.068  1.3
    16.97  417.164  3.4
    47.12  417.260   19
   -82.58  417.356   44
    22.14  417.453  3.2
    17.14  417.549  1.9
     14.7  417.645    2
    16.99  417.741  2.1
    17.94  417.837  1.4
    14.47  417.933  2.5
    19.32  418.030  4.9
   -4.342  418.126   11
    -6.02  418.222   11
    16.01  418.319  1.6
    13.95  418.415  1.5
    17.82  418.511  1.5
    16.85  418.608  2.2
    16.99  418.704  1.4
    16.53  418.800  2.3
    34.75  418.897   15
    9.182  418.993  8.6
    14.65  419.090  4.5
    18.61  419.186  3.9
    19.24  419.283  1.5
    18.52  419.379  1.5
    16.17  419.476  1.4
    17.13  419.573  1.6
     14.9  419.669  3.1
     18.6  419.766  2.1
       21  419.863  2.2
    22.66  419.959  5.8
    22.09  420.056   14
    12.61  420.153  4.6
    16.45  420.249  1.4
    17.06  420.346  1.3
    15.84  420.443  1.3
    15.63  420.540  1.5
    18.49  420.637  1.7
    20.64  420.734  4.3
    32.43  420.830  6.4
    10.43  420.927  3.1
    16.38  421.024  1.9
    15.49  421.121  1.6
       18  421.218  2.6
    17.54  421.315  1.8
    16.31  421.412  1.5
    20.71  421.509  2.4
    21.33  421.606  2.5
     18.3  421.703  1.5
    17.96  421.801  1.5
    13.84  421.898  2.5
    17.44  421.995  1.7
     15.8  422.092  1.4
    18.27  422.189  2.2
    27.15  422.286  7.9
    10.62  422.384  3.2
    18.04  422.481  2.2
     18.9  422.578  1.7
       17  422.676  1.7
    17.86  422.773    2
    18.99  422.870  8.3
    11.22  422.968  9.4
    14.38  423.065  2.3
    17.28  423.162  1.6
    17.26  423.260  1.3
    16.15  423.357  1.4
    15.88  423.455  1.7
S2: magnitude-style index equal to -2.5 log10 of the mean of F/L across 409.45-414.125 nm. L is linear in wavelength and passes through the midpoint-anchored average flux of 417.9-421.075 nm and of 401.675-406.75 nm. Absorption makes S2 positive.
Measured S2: 0.02 mag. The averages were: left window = 19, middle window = 17.5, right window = 16.5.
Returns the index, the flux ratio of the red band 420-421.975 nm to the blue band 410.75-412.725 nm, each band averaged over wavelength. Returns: 1.1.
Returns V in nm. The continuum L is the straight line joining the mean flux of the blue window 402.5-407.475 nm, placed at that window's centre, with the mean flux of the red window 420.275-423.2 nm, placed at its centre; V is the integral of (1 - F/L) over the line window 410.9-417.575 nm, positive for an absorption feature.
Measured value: 0.80 nm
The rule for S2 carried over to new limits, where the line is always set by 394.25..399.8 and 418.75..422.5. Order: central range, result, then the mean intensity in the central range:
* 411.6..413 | 0.15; 16.4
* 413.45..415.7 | 0.06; 17.7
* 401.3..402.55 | 0.02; 19.4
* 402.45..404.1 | 0.02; 19.3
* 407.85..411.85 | 0.04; 18.4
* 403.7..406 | 0.04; 18.7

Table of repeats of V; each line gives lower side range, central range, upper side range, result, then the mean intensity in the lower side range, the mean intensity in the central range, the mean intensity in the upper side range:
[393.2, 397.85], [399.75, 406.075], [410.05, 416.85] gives 0.02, 20.5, 19.2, 17.3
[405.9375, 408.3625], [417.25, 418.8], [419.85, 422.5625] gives 0.77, 19.4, 9.2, 18.1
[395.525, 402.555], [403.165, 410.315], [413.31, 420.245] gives -0.37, 20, 19.3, 16.1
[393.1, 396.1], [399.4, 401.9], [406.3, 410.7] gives -0.01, 19.9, 19.8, 19.5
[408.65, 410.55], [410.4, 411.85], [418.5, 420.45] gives 0.24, 19.8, 16.3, 18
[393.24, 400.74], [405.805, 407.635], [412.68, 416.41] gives -0.06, 20.2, 19.4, 17.7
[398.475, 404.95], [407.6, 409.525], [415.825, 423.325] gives -0.12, 19.4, 19.3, 16.1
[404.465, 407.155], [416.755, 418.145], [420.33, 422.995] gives 0.51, 19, 11.5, 17.8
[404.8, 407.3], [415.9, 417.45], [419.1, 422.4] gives 0.45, 19.1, 13.1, 18.1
